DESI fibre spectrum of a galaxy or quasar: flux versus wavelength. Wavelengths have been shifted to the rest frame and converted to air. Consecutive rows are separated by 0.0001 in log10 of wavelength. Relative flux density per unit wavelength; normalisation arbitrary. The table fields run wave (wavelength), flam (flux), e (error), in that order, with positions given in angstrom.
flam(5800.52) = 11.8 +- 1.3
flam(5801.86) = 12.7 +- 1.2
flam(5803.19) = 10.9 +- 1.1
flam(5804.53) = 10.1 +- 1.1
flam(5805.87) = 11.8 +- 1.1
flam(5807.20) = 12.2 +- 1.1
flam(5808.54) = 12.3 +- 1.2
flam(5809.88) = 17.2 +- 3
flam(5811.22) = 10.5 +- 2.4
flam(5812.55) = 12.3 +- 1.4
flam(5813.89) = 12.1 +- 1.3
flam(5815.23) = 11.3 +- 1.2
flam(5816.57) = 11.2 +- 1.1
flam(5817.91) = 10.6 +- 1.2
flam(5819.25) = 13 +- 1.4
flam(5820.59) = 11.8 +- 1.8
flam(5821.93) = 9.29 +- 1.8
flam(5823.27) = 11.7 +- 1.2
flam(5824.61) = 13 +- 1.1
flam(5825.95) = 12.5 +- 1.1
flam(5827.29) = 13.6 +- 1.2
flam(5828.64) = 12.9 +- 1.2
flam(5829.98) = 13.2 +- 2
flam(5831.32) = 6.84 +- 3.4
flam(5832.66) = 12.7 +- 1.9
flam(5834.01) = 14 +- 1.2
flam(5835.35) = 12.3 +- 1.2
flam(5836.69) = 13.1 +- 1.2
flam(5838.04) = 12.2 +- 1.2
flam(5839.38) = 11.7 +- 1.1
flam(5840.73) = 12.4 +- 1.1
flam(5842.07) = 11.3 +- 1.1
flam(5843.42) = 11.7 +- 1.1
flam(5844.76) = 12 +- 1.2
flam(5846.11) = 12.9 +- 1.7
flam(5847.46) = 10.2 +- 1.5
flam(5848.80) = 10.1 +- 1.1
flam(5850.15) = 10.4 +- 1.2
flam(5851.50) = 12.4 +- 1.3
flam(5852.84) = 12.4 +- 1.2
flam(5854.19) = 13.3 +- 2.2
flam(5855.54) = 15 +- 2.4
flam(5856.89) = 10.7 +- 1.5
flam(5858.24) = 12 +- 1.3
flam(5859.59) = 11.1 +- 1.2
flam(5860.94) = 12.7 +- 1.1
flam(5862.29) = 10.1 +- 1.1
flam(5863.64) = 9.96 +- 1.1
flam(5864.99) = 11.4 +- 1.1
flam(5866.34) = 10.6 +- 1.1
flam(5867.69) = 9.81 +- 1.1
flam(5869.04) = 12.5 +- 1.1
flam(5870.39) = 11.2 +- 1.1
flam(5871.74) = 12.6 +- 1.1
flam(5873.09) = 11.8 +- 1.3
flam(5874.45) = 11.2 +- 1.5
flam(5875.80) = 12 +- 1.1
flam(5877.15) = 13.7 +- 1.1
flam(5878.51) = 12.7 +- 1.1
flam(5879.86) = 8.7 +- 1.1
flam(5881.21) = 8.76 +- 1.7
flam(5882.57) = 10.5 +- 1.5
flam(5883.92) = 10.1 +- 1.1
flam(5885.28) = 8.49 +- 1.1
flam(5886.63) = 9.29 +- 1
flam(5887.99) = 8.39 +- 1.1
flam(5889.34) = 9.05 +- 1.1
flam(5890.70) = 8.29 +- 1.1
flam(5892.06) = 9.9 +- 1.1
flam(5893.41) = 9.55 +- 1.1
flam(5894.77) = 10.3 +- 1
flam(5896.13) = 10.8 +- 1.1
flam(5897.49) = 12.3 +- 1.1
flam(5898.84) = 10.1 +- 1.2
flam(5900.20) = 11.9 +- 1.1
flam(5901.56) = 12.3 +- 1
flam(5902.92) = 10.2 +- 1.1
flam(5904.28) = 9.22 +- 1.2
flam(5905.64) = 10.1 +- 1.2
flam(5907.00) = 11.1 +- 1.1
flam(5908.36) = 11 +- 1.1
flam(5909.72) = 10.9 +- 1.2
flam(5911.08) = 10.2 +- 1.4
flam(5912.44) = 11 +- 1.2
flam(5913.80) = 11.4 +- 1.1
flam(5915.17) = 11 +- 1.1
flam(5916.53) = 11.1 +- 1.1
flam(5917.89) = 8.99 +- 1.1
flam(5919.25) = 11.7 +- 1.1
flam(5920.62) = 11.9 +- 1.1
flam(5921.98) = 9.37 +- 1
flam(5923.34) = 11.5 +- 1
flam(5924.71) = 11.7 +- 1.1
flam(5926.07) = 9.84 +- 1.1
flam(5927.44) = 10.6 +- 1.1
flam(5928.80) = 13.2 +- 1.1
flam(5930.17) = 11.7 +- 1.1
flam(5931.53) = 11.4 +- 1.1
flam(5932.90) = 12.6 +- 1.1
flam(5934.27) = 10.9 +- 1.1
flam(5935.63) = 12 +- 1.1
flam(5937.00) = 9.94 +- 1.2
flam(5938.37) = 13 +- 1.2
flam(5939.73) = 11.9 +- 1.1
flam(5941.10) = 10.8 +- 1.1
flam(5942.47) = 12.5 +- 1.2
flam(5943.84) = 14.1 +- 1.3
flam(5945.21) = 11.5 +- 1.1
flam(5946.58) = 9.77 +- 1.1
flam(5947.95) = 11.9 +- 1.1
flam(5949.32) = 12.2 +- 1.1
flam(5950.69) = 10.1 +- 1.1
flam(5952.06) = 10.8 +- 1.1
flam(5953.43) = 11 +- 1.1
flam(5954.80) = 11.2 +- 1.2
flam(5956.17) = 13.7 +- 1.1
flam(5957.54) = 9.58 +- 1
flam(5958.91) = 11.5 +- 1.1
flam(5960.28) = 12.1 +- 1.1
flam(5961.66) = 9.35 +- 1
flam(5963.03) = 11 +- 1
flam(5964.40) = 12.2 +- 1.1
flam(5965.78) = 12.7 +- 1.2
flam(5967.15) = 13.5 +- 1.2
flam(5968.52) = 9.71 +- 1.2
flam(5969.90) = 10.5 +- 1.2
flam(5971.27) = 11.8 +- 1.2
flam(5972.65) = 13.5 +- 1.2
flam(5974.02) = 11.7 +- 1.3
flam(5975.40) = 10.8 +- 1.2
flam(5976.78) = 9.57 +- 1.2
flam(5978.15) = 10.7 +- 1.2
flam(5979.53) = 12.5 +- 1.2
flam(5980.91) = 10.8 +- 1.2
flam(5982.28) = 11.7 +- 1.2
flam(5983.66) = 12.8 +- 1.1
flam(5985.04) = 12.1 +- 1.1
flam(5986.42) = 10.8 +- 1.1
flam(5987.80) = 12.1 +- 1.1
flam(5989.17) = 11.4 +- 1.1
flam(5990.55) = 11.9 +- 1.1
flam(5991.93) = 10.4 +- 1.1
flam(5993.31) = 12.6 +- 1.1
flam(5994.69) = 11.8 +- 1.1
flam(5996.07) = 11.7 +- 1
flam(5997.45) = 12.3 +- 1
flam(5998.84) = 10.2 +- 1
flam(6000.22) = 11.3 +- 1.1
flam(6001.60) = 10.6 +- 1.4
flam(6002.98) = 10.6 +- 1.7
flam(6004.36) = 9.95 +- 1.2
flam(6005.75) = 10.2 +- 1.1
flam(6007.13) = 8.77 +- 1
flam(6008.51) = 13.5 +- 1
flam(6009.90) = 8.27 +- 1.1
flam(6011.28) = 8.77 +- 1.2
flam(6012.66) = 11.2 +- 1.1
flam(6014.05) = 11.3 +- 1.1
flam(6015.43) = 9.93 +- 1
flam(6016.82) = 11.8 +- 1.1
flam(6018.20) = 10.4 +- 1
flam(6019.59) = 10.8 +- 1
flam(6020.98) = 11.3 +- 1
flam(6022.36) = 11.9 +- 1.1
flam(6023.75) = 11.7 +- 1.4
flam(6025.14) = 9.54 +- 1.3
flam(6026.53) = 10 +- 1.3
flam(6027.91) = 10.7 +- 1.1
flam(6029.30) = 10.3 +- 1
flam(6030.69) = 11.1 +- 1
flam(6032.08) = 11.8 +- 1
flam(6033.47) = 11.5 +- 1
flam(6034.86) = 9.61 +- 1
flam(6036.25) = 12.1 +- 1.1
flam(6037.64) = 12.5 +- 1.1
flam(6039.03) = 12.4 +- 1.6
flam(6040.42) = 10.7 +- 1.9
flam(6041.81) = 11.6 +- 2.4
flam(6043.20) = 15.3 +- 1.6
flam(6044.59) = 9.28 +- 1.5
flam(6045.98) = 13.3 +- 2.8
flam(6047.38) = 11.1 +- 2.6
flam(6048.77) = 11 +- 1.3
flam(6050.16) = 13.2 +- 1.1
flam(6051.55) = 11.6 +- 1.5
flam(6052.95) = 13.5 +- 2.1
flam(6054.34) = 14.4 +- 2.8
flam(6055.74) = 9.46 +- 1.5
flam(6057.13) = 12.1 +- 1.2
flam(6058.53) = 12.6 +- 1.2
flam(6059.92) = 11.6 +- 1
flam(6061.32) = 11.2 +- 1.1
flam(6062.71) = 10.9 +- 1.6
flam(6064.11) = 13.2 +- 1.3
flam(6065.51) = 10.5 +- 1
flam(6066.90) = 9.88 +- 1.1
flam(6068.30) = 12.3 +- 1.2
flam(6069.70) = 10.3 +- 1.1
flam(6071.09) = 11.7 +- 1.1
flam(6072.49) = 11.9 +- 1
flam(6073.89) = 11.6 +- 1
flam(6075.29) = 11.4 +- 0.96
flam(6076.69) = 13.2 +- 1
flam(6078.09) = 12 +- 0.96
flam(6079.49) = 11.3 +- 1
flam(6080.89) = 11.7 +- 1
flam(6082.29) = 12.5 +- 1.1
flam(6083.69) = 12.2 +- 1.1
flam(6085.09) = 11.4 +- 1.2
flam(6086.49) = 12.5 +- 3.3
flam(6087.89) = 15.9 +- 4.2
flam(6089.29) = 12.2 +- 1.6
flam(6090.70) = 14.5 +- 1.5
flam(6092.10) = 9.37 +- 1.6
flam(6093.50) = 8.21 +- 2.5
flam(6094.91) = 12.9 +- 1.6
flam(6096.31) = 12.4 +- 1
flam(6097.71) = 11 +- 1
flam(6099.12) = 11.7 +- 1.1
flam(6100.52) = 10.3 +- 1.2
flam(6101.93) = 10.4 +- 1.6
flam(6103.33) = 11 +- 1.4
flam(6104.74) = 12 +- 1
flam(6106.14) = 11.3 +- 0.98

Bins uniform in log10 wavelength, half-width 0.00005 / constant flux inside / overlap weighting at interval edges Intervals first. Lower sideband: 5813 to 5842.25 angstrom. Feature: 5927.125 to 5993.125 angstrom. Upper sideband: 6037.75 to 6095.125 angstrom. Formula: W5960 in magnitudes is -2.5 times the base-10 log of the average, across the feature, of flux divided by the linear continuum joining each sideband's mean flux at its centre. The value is 0.03 mag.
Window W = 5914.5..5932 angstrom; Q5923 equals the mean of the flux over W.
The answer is 11.1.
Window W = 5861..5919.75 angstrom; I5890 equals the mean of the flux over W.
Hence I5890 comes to 10.6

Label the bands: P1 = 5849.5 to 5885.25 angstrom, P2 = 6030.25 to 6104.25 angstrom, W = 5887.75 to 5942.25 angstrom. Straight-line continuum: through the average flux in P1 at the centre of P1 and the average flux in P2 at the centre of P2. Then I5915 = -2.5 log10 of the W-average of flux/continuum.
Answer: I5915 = 0.06 mag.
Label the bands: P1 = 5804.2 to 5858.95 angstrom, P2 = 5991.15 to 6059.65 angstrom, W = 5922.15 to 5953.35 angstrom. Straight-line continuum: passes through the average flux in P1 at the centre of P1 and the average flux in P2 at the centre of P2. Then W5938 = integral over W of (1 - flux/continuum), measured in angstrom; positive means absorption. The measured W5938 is 0.3 angstrom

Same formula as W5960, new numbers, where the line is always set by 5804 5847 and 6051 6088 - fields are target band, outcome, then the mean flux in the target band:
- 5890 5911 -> 0.14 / 10.5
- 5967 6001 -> 0.04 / 11.5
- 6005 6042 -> 0.10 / 10.9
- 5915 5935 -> 0.08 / 11.2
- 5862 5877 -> 0.07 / 11.3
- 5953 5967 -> 0.04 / 11.5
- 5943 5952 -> 0.04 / 11.5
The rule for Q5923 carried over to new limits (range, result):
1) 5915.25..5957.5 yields 11.4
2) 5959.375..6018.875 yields 11.2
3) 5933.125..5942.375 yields 11.6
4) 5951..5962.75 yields 11.1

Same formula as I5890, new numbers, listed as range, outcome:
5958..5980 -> 11.4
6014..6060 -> 11.5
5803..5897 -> 11.4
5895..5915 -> 10.9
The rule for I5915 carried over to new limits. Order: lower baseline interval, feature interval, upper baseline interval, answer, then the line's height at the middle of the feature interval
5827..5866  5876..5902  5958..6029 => 0.135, 11.6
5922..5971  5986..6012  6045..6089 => 0.074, 11.7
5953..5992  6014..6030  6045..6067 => 0.090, 11.7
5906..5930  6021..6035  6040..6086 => 0.071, 11.6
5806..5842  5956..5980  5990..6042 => -0.015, 11.3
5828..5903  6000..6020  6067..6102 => 0.111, 11.6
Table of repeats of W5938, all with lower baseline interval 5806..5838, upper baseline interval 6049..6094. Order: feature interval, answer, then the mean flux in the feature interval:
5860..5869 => 0.9 angstrom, 10.9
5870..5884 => 1.0 angstrom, 11.3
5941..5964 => 1.2 angstrom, 11.4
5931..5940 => 0.3 angstrom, 11.7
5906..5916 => 0.9 angstrom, 10.9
